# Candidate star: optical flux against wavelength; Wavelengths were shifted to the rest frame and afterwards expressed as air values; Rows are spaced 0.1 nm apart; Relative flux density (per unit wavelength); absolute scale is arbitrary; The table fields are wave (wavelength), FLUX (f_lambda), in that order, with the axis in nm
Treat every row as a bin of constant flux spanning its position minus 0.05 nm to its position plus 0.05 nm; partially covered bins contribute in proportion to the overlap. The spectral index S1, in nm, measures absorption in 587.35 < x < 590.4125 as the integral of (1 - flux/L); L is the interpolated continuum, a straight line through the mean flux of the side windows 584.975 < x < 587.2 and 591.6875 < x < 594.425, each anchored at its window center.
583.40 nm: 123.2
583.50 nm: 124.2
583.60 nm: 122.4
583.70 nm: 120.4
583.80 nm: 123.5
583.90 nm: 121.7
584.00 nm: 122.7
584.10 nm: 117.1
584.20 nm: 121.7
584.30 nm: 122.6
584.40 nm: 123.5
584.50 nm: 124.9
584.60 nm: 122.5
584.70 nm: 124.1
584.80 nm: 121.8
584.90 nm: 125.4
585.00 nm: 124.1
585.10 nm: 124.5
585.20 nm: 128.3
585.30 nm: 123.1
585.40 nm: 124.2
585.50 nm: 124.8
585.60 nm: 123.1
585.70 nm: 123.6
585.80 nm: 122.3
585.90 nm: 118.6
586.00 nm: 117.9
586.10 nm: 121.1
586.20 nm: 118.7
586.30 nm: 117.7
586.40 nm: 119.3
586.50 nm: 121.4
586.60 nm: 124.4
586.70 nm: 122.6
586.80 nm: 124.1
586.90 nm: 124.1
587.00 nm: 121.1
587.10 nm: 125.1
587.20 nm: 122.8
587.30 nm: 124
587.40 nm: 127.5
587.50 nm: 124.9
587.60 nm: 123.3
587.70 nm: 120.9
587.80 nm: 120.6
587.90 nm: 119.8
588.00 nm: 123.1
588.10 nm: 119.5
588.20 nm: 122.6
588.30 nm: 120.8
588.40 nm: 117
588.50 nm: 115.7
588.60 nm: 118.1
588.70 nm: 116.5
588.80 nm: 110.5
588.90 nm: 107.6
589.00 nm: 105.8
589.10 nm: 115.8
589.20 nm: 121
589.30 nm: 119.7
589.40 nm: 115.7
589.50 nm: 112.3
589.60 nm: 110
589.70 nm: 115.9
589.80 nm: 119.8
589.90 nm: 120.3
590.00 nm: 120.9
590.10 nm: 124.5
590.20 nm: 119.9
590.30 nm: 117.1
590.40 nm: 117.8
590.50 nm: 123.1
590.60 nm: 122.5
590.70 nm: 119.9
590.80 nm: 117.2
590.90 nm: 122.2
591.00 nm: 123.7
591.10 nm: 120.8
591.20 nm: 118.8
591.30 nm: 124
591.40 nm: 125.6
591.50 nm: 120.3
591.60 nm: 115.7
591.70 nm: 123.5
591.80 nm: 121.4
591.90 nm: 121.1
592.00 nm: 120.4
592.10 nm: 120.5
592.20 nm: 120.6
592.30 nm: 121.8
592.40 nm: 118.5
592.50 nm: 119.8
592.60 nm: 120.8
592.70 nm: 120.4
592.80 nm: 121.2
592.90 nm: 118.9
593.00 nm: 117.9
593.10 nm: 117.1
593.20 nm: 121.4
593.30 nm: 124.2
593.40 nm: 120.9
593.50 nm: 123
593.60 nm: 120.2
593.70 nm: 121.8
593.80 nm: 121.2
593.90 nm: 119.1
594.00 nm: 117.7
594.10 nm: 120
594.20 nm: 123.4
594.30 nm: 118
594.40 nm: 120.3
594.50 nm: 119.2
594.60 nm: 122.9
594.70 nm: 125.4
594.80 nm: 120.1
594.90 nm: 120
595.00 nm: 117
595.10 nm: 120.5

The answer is 0.09 nm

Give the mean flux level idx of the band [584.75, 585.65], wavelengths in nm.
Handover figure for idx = 124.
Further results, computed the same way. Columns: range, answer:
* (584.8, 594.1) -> 120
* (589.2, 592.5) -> 120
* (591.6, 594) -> 121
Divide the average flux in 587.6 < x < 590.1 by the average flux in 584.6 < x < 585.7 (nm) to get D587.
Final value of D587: 0.9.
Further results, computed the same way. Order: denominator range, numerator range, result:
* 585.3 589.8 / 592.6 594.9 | 1.01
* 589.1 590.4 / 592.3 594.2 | 1.02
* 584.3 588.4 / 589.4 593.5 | 0.98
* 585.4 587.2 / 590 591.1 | 0.99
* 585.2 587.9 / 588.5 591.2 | 0.96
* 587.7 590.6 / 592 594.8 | 1.02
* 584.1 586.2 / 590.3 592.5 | 0.98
